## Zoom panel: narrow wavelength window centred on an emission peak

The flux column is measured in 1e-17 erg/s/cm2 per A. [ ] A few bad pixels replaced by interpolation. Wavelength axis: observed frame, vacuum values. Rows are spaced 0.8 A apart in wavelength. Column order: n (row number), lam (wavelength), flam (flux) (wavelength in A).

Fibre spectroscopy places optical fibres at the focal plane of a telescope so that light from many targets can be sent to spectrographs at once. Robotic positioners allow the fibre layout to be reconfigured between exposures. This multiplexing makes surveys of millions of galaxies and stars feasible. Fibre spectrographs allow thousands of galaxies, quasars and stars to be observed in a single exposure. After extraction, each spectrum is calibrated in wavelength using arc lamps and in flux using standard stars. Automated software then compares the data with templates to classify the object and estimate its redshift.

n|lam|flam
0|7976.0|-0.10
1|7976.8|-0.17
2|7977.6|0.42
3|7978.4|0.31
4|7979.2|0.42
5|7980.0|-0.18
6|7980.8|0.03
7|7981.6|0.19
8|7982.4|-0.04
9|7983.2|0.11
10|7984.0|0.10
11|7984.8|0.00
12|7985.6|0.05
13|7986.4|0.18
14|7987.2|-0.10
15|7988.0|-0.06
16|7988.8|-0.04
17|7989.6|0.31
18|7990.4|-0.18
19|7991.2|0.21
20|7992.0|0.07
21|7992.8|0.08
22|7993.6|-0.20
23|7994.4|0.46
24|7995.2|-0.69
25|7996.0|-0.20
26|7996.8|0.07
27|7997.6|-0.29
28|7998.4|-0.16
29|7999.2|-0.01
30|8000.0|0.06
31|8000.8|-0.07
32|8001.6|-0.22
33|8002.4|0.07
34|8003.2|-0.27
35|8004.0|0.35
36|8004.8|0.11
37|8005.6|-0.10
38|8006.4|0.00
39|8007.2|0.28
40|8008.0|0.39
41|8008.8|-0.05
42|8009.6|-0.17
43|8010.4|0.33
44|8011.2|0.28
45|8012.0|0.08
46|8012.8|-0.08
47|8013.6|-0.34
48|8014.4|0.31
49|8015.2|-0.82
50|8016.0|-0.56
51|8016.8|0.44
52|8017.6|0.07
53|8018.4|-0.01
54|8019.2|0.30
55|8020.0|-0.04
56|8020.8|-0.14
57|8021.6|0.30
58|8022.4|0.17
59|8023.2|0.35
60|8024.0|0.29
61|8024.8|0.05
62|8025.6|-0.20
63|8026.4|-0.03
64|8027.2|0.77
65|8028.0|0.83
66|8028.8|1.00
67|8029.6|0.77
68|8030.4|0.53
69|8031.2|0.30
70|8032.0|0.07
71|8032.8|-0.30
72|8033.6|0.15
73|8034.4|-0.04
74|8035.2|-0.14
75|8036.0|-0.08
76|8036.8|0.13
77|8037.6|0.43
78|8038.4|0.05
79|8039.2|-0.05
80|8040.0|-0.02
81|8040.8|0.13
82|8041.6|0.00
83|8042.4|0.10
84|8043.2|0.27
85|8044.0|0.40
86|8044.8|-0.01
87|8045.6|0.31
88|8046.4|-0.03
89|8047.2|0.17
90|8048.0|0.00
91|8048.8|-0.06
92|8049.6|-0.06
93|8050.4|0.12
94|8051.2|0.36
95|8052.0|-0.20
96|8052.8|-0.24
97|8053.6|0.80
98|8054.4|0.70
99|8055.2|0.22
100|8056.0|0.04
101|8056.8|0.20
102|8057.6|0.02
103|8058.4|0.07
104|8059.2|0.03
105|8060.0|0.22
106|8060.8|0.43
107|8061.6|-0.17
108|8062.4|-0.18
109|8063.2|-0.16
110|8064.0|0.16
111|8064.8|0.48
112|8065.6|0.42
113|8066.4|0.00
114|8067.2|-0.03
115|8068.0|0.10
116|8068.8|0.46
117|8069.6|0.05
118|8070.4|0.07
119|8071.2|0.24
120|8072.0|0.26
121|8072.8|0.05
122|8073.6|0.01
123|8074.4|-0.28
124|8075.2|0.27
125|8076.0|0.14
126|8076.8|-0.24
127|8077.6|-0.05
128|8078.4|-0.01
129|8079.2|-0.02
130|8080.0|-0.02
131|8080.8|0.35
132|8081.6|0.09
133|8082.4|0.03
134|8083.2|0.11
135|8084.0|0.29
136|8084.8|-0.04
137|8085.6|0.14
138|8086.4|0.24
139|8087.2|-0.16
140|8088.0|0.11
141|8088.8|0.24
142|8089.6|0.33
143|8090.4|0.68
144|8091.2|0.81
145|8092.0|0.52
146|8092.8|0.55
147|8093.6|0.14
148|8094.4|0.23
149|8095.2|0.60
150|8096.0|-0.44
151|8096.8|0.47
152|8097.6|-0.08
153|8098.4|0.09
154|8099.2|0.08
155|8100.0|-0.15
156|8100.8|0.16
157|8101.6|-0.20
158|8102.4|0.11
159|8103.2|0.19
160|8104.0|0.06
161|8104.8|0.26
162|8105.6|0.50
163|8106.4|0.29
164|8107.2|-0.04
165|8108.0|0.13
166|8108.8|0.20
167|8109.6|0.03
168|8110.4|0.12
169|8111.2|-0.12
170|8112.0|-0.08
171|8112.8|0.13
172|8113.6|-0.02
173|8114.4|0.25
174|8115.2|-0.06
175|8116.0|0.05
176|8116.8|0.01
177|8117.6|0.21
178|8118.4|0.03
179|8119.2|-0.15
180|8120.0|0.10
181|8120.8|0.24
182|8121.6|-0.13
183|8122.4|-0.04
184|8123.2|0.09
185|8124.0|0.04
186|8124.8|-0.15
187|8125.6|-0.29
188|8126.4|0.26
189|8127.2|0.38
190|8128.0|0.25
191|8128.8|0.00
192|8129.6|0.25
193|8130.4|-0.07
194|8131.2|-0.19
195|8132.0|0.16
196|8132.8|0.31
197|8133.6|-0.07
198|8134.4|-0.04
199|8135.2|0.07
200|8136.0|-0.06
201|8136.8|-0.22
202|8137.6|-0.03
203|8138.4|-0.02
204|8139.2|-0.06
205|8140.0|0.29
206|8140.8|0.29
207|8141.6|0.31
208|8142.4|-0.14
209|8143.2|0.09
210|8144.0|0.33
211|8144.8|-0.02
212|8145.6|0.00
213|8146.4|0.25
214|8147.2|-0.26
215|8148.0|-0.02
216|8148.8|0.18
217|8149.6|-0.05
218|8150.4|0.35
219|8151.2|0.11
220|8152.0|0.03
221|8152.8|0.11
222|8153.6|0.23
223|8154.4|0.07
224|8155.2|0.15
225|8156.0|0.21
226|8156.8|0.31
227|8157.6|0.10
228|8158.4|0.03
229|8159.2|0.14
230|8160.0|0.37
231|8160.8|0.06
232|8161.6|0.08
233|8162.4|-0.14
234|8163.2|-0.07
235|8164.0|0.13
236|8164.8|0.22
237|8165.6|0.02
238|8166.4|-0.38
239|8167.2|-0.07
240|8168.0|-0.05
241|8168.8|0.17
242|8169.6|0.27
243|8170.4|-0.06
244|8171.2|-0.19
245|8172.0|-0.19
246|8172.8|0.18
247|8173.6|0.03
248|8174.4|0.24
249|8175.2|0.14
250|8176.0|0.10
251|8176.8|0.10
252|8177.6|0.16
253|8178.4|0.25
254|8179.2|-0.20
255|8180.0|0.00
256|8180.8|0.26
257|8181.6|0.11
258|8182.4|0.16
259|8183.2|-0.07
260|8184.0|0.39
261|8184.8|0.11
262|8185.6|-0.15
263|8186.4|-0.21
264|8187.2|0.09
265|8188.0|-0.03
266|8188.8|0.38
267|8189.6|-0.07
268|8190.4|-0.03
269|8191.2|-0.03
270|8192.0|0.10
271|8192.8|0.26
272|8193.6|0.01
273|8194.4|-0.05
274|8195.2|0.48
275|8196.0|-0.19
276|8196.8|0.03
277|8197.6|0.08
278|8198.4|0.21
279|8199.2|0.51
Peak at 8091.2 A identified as Hgamma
